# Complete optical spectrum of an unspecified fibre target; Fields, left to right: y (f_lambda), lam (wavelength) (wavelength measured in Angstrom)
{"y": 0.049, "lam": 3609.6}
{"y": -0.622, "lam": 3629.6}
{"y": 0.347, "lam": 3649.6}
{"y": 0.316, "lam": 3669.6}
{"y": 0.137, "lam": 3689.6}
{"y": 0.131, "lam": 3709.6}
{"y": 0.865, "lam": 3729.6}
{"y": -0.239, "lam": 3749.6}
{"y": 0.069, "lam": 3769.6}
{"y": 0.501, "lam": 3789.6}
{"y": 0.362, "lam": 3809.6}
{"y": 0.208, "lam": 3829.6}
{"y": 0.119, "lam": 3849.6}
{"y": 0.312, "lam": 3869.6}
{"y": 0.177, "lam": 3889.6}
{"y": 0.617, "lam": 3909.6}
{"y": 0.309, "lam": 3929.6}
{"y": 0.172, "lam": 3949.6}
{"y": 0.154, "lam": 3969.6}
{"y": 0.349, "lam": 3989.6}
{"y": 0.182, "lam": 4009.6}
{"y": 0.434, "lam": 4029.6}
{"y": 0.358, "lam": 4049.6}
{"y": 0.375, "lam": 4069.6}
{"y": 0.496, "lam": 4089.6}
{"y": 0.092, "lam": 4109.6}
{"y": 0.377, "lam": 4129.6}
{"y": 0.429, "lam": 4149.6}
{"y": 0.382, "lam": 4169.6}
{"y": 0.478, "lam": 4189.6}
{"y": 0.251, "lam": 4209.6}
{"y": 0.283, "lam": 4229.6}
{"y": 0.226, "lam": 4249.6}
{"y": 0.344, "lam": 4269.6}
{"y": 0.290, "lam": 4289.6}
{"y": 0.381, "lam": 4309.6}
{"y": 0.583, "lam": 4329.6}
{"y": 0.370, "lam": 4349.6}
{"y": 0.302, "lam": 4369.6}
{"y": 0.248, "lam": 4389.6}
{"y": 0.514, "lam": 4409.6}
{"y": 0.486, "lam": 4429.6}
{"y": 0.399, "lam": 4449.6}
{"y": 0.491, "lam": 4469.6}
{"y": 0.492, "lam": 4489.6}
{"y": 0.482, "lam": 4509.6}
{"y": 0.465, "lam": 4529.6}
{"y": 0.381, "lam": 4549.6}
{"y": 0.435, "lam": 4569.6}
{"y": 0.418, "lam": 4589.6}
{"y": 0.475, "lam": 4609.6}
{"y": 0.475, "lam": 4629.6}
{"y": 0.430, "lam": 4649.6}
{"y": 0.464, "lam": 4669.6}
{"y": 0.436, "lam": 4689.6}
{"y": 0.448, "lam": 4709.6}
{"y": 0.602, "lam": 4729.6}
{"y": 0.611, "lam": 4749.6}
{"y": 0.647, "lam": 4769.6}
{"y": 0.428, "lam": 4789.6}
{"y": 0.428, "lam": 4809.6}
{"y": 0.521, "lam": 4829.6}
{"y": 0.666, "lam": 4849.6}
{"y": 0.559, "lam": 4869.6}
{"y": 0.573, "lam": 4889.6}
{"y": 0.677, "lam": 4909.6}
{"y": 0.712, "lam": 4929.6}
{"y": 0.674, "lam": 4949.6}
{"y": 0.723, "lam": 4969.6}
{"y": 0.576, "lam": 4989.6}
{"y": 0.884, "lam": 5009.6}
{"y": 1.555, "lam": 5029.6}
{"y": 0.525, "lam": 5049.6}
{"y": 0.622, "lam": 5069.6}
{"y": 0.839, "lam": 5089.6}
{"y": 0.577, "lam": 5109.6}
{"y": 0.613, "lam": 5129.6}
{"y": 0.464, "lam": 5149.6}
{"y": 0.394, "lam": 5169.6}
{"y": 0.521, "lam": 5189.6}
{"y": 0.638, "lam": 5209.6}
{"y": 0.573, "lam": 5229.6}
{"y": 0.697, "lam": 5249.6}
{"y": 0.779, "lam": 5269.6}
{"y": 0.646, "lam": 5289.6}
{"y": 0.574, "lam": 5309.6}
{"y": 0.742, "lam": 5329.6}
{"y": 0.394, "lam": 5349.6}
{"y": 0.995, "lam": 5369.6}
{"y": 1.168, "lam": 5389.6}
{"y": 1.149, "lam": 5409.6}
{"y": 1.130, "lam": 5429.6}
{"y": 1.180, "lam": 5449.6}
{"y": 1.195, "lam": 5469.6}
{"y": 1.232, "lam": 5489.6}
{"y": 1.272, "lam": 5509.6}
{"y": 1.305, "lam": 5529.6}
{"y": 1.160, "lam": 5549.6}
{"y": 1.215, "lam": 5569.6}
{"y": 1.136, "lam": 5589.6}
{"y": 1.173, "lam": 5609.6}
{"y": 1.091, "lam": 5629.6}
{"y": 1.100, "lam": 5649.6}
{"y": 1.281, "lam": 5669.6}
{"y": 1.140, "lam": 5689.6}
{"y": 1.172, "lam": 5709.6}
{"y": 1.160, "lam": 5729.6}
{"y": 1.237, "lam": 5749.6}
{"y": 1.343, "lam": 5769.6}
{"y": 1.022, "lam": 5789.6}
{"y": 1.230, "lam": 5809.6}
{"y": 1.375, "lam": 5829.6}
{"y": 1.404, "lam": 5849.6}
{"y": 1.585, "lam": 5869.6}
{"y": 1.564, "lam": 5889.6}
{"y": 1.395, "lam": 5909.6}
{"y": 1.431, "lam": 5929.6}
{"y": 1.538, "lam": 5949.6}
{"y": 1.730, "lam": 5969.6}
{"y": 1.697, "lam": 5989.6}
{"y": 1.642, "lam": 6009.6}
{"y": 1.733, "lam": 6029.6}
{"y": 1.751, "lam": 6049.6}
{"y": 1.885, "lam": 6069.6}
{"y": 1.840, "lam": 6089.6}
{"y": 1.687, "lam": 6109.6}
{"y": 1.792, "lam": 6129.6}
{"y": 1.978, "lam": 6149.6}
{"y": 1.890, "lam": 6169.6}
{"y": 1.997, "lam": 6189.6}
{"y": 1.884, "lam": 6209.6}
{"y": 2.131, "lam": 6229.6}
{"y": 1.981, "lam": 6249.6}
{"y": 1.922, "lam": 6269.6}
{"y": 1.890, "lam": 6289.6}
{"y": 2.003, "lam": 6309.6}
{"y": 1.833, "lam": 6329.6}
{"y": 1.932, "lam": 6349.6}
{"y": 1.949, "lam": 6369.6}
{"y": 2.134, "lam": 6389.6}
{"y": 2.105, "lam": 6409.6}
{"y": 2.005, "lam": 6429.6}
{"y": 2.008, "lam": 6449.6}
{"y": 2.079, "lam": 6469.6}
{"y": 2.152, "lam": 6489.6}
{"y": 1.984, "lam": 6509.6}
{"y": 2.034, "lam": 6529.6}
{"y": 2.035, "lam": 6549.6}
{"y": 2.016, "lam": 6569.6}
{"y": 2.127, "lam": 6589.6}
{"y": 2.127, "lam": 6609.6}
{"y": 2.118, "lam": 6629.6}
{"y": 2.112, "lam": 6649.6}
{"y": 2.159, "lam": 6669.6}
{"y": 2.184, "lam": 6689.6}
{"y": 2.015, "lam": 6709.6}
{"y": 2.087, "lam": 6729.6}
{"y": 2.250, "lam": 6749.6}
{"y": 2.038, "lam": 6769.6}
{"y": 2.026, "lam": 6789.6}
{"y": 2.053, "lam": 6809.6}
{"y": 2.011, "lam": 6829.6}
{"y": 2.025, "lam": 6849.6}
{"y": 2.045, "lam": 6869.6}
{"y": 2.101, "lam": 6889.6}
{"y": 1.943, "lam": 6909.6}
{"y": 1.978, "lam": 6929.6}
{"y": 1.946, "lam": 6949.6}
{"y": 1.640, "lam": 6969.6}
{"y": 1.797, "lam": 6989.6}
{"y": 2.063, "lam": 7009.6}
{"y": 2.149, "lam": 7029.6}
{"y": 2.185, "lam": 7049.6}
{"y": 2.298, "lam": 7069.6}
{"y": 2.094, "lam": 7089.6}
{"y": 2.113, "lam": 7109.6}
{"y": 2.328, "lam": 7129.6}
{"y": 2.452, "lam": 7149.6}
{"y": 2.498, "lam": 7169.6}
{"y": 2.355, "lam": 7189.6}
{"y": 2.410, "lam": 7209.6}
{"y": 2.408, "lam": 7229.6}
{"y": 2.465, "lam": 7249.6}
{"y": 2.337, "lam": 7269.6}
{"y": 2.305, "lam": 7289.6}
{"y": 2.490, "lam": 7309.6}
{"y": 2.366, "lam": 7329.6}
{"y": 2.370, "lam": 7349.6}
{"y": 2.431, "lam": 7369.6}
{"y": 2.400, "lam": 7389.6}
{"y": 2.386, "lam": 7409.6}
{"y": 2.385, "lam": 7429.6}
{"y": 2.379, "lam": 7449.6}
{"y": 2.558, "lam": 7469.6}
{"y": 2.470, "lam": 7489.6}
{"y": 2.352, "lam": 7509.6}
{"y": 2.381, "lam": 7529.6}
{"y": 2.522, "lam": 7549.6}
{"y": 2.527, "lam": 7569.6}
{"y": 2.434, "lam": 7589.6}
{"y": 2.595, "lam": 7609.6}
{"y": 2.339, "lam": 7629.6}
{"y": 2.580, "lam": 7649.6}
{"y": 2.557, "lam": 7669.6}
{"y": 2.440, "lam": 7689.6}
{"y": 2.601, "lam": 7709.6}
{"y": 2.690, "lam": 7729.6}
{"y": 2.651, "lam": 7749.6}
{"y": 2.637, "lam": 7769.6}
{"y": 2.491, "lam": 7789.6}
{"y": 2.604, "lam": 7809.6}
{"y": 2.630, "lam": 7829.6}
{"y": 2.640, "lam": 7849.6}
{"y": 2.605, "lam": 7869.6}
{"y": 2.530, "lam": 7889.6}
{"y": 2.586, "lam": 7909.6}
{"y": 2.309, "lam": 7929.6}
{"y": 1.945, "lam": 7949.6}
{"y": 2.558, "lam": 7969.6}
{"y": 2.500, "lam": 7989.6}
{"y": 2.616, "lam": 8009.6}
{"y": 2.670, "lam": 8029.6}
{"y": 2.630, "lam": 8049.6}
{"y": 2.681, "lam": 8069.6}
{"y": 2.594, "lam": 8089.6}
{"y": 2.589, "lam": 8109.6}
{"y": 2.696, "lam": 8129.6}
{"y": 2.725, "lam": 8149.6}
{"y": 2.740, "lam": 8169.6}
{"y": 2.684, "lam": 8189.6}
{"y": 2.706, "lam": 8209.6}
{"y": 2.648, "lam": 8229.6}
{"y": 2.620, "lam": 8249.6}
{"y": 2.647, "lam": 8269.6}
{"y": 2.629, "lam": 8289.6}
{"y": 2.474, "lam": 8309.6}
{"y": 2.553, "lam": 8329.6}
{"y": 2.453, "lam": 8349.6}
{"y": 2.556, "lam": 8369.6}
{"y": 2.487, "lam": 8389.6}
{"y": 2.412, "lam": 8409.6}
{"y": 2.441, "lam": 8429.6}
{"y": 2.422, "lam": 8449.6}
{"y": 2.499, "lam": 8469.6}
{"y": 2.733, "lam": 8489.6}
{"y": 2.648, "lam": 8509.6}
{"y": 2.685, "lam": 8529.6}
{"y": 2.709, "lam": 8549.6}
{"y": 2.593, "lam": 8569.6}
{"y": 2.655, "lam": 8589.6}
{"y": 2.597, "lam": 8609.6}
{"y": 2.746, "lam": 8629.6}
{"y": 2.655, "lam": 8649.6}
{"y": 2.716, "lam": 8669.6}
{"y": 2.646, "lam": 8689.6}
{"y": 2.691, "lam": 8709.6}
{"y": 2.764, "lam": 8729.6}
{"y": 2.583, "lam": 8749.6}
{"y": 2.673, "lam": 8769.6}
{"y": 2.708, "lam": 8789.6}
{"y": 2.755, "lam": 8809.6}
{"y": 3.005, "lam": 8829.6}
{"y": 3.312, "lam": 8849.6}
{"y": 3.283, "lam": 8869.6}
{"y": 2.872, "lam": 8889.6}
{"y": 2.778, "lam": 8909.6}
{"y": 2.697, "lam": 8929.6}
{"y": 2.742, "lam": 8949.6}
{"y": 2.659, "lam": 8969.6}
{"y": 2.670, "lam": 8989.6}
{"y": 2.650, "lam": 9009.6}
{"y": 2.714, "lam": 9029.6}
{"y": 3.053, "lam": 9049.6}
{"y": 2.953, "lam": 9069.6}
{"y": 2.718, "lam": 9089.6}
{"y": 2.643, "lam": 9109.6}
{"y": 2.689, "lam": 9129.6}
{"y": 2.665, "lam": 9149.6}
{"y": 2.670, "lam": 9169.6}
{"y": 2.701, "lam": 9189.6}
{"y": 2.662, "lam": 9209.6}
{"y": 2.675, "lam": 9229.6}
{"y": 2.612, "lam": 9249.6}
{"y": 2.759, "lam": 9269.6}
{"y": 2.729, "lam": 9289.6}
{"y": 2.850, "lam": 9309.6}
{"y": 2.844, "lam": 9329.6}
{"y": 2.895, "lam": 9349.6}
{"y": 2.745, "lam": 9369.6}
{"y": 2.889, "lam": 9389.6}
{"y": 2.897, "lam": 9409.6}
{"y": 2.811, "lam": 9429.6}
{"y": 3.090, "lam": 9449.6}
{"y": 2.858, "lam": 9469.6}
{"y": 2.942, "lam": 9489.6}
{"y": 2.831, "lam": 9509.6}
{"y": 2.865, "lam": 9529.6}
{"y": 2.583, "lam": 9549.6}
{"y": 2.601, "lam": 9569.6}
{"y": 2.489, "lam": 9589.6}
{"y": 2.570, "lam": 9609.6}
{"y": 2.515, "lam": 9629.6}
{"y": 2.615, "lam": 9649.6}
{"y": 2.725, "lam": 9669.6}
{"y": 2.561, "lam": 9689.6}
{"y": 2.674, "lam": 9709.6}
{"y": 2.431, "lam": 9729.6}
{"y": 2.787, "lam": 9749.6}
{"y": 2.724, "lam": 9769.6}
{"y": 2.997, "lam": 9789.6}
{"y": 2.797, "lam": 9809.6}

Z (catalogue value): 0.35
